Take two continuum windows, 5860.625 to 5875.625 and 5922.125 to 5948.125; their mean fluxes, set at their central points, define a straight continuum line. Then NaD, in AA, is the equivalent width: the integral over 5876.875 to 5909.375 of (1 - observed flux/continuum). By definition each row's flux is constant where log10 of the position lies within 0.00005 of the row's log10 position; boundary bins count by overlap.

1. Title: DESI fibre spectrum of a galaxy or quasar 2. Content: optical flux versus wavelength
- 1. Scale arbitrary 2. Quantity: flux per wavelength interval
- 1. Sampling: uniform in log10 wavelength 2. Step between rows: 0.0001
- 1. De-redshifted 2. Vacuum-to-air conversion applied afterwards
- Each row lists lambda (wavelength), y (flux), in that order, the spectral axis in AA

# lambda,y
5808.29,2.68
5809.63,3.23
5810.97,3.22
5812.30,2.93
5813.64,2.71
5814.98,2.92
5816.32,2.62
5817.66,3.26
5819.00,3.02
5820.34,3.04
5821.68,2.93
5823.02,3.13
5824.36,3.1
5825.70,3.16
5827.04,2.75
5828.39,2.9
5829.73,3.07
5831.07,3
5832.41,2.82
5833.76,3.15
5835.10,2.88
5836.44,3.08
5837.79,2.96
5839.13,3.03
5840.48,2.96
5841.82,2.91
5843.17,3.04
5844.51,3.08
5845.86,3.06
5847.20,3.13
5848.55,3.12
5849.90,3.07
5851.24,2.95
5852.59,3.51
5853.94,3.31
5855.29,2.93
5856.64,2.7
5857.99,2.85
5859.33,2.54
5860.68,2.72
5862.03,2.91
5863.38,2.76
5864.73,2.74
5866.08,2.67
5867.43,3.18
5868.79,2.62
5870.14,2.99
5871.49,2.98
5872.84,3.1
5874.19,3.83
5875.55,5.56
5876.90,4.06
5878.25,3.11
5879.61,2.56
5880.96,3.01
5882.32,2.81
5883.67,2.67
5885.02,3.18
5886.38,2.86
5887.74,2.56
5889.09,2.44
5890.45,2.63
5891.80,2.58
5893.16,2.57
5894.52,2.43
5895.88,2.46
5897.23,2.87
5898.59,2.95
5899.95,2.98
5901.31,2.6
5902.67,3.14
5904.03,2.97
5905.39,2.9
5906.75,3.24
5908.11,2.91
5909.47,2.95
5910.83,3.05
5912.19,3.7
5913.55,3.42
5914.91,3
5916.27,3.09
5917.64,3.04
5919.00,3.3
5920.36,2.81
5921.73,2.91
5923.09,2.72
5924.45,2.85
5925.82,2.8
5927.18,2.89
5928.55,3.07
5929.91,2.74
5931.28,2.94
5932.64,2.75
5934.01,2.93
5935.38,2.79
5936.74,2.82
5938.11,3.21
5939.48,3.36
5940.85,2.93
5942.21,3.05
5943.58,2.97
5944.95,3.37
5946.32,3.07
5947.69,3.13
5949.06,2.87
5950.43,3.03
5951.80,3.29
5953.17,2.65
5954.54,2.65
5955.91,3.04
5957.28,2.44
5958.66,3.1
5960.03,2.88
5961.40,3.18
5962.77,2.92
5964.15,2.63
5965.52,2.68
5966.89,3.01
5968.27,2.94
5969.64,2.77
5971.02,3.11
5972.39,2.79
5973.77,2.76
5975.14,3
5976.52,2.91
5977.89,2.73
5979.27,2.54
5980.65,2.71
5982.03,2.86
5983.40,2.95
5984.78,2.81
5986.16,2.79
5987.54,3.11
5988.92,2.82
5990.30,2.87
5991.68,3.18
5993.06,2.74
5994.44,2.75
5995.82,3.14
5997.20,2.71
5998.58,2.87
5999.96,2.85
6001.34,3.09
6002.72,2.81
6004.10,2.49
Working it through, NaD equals 2.3 AA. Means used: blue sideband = 3.09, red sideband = 2.97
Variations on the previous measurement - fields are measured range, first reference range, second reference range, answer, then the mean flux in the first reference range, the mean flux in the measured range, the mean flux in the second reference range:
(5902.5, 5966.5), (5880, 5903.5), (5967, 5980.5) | -4.25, 2.75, 2.98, 2.84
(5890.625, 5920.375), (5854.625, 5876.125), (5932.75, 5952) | 0.96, 3.06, 2.95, 3.04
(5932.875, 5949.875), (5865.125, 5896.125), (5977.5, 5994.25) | -0.74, 3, 3.03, 2.84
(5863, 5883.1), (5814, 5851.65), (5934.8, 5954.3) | -1.26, 3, 3.2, 3.03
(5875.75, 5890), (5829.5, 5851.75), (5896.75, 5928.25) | 0.01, 3.02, 3.01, 3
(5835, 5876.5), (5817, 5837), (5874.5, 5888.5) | 0.82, 3.02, 3.08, 3.25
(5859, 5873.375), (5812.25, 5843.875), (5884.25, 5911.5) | 0.22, 2.97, 2.84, 2.81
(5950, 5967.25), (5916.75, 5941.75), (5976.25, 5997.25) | 0.09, 2.94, 2.88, 2.85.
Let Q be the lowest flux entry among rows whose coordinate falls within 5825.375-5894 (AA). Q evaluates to 2.44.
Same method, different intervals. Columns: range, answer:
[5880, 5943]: 2.43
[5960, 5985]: 2.54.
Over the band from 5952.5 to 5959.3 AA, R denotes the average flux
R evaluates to 2.77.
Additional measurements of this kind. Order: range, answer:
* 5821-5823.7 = 3.03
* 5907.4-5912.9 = 3.16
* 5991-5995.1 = 2.89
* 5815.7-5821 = 2.99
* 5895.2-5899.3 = 2.76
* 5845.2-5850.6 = 3.1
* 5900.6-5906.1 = 2.9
